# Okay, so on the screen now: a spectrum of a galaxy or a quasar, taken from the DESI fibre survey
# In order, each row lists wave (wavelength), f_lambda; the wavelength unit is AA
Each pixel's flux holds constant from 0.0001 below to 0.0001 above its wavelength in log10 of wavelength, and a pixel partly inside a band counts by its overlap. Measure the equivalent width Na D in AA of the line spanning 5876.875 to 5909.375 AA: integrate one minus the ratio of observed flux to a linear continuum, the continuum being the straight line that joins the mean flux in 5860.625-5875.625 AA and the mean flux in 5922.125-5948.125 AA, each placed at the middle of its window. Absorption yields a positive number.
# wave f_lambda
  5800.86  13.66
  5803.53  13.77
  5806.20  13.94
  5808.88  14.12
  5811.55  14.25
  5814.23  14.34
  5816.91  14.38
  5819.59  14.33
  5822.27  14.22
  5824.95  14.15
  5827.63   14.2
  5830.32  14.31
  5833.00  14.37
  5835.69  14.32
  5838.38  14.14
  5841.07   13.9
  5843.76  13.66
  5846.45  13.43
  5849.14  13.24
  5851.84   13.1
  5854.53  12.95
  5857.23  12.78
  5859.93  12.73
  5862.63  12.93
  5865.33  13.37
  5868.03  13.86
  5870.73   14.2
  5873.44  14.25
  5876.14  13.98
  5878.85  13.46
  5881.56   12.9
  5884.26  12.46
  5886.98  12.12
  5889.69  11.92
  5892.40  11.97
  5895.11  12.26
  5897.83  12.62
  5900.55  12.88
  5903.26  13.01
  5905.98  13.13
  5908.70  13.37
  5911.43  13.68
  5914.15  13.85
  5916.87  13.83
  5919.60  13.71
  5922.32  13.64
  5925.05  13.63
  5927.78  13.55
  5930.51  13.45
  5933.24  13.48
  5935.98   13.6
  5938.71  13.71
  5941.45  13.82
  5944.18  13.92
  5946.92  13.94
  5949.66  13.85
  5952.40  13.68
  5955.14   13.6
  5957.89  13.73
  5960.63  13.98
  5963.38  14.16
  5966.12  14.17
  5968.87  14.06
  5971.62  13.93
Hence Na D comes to 2.4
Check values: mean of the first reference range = 13.7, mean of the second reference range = 13.7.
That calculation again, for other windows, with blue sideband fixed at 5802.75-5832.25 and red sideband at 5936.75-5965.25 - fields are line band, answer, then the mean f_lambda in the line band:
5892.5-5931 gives 1.8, 13.3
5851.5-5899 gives 3.6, 13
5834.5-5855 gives 0.7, 13.6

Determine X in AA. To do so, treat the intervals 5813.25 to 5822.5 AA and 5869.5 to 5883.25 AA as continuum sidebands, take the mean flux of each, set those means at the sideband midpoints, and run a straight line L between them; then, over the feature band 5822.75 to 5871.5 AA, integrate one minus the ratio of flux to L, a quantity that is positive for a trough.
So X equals 1.3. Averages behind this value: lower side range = 14.3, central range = 13.7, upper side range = 13.7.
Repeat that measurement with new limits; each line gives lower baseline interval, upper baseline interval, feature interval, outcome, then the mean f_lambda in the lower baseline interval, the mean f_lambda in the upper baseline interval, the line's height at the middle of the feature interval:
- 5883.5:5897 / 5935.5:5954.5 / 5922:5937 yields -0.3 AA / 12.1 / 13.8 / 13.3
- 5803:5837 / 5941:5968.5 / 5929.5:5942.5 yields 0.3 AA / 14.2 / 13.9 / 13.9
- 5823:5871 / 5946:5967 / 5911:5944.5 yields 0.3 AA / 13.6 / 13.9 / 13.8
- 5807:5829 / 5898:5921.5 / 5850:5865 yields 1.0 AA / 14.2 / 13.4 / 13.9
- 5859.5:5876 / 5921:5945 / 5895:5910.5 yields 0.8 AA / 13.6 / 13.6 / 13.6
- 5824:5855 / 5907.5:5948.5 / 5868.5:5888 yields 0.5 AA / 13.8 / 13.7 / 13.8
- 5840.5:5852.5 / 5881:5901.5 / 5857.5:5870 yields -0.2 AA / 13.5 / 12.4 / 13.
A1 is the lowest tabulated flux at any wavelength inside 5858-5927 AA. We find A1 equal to 11.92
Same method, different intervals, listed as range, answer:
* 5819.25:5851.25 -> 13.24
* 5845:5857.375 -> 12.78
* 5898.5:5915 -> 12.88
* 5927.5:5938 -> 13.45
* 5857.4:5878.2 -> 12.73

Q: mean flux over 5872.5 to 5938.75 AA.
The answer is 13.2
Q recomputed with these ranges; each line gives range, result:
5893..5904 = 12.6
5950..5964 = 13.8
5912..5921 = 13.8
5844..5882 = 13.4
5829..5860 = 13.6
